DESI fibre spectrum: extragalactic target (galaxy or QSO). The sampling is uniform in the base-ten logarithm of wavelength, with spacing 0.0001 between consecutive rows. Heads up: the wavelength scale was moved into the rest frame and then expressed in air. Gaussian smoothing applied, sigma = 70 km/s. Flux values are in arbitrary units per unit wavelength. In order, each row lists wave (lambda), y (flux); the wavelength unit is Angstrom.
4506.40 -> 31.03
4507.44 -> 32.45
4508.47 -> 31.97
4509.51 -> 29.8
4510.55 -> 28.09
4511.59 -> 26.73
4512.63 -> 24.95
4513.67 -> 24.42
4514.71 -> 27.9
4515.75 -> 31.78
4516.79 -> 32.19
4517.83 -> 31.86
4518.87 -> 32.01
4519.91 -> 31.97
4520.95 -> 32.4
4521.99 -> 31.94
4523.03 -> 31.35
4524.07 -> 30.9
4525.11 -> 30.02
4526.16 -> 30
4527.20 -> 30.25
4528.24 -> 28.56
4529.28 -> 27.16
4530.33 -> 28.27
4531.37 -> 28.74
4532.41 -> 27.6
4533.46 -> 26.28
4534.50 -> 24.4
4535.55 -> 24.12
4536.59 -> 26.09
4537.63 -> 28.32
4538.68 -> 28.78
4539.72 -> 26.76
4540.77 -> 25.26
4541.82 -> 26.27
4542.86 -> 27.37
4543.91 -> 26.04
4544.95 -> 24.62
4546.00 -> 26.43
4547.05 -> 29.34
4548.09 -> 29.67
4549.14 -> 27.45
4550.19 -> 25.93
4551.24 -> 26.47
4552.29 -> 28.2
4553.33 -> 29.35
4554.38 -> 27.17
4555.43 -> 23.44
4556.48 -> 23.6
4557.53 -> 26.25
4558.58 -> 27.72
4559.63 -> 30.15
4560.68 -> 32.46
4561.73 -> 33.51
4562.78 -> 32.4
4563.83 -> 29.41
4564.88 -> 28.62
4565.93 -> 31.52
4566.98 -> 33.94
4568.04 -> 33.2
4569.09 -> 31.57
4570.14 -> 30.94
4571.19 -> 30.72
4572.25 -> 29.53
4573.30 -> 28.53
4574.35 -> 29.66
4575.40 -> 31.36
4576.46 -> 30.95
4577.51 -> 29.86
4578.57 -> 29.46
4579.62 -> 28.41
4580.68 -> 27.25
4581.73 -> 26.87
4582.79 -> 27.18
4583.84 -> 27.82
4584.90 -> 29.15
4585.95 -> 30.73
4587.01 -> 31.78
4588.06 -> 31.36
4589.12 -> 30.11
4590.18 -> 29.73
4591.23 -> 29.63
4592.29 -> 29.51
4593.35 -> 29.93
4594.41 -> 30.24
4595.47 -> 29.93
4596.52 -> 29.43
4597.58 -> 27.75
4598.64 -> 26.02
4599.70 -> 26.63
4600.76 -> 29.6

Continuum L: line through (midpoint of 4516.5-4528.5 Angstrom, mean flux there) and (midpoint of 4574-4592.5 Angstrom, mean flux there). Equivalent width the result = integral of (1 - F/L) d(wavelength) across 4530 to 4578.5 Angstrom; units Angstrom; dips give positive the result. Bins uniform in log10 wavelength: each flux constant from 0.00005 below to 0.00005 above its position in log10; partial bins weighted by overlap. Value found 2.9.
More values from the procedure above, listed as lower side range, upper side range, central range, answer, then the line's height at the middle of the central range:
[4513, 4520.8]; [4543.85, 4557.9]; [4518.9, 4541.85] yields 0.30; 28.9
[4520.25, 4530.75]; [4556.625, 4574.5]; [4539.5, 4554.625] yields 1.61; 30.3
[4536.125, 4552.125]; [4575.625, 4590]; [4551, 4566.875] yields -0.54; 27.9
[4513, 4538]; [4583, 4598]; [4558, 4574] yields -0.76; 29.5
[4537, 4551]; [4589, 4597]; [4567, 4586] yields -0.55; 28.9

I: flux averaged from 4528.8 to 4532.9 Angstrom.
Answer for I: 28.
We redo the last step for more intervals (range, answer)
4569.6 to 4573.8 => 29.9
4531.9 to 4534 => 26.9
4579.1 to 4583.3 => 27.4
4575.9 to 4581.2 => 29.1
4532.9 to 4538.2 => 25.9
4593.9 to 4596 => 30.2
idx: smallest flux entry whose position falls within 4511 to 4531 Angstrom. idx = 24.42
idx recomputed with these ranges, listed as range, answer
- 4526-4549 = 24.12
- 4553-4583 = 23.44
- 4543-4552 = 24.62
